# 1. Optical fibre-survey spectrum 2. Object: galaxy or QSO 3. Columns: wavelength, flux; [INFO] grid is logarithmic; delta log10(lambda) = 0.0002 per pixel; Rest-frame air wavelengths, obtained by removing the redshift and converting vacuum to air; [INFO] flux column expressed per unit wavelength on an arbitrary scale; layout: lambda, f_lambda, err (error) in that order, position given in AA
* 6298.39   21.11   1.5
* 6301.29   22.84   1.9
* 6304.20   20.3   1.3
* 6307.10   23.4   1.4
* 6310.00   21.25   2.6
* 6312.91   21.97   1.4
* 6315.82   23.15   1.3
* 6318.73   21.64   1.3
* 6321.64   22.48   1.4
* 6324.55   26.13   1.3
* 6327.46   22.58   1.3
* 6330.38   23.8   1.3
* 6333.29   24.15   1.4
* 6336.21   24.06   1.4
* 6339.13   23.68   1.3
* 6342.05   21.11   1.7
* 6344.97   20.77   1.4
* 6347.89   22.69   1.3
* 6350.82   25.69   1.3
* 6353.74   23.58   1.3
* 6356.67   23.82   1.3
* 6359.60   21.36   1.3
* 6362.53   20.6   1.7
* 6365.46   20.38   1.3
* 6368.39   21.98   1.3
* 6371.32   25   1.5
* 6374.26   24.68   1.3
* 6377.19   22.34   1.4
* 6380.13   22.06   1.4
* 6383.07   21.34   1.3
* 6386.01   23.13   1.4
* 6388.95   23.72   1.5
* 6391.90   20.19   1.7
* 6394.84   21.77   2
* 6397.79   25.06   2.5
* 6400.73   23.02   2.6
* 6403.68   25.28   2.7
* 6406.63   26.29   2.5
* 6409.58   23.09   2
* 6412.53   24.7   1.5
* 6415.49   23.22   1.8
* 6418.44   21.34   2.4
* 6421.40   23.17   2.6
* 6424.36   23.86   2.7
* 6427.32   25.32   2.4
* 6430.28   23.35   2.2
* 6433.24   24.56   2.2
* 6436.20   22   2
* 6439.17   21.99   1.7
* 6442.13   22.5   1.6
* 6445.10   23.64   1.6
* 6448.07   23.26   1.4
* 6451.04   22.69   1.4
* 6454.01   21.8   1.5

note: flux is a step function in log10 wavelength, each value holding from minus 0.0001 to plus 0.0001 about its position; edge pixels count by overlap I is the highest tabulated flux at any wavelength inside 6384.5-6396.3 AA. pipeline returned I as 23.72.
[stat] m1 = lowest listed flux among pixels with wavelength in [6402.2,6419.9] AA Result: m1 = 21.34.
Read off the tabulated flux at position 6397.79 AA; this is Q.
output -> 25.06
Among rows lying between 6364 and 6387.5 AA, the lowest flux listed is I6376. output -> 20.38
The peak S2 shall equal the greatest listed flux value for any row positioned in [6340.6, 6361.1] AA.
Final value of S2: 25.69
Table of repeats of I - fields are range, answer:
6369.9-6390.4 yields 25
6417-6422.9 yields 23.17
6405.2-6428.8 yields 26.29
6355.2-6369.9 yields 23.82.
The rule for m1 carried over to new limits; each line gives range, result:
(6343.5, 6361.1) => 20.77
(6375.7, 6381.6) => 22.06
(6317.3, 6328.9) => 21.64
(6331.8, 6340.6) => 23.68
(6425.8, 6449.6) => 21.99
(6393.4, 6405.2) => 21.77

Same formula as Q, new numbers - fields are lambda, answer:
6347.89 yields 22.69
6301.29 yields 22.84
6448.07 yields 23.26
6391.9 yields 20.19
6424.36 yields 23.86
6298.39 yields 21.11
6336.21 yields 24.06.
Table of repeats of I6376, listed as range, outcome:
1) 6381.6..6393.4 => 20.19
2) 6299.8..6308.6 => 20.3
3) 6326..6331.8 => 22.58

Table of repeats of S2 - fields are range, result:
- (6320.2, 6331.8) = 26.13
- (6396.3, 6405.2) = 25.28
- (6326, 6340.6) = 24.15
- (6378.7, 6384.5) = 22.06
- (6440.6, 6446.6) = 23.64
